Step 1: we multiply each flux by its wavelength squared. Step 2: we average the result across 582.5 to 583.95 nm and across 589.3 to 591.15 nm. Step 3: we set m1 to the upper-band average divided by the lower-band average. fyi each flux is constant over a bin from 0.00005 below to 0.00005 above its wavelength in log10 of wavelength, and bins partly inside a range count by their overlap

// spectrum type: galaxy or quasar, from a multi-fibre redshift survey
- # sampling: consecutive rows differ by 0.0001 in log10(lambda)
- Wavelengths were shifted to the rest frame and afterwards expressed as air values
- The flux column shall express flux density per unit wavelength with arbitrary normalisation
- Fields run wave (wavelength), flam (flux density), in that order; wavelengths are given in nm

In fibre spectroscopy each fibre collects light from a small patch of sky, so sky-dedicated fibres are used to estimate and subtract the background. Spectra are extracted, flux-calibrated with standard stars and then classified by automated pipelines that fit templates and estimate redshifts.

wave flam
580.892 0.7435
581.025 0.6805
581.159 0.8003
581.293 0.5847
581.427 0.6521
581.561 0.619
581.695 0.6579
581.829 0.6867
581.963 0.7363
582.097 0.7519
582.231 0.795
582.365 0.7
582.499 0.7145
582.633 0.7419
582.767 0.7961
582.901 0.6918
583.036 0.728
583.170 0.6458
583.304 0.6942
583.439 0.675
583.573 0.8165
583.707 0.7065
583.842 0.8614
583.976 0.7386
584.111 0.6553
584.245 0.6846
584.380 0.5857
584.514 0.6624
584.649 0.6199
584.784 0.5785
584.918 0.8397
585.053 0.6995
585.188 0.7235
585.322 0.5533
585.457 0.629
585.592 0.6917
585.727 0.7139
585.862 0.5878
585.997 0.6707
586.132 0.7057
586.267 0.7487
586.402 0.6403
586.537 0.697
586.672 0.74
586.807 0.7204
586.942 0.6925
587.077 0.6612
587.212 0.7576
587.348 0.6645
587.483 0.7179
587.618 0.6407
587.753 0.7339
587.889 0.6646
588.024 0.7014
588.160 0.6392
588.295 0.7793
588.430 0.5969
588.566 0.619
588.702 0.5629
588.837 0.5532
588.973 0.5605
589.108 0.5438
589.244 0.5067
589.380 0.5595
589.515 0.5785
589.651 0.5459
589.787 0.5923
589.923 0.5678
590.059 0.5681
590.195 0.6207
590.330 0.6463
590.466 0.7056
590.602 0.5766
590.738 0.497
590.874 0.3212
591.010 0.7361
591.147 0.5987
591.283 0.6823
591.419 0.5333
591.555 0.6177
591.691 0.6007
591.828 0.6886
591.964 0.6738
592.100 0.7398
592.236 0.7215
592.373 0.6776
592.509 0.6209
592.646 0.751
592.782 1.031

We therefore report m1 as 0.8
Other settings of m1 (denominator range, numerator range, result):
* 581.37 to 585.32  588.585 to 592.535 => 0.87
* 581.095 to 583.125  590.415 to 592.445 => 0.91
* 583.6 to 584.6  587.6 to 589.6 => 0.89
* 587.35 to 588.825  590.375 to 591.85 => 0.91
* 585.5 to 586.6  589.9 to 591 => 0.85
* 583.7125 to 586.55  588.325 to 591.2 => 0.86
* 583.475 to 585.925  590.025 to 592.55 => 0.93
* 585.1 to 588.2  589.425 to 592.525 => 0.91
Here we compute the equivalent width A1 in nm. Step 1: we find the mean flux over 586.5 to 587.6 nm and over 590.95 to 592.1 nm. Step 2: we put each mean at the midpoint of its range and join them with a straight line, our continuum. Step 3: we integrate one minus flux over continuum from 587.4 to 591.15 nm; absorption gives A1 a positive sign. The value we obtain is 0.39 nm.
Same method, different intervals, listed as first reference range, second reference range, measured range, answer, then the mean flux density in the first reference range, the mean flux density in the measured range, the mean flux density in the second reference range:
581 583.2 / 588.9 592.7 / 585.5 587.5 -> -0.11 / 0.706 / 0.692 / 0.608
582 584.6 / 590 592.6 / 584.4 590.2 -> 0.21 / 0.718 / 0.647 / 0.624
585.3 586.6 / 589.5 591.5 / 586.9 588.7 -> -0.12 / 0.667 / 0.678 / 0.585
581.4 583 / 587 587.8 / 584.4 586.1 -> 0.10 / 0.714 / 0.663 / 0.695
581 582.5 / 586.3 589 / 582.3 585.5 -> -0.05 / 0.698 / 0.698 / 0.67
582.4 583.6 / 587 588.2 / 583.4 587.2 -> 0.07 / 0.719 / 0.69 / 0.688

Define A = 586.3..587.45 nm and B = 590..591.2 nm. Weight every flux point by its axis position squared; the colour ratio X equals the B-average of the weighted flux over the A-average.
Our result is 0.85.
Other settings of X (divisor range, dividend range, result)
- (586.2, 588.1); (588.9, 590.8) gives 0.83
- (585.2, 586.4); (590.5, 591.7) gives 0.88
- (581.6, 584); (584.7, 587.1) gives 0.95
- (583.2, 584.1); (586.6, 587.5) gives 0.97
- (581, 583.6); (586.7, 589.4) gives 0.93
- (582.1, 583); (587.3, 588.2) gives 0.94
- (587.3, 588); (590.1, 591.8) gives 0.88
